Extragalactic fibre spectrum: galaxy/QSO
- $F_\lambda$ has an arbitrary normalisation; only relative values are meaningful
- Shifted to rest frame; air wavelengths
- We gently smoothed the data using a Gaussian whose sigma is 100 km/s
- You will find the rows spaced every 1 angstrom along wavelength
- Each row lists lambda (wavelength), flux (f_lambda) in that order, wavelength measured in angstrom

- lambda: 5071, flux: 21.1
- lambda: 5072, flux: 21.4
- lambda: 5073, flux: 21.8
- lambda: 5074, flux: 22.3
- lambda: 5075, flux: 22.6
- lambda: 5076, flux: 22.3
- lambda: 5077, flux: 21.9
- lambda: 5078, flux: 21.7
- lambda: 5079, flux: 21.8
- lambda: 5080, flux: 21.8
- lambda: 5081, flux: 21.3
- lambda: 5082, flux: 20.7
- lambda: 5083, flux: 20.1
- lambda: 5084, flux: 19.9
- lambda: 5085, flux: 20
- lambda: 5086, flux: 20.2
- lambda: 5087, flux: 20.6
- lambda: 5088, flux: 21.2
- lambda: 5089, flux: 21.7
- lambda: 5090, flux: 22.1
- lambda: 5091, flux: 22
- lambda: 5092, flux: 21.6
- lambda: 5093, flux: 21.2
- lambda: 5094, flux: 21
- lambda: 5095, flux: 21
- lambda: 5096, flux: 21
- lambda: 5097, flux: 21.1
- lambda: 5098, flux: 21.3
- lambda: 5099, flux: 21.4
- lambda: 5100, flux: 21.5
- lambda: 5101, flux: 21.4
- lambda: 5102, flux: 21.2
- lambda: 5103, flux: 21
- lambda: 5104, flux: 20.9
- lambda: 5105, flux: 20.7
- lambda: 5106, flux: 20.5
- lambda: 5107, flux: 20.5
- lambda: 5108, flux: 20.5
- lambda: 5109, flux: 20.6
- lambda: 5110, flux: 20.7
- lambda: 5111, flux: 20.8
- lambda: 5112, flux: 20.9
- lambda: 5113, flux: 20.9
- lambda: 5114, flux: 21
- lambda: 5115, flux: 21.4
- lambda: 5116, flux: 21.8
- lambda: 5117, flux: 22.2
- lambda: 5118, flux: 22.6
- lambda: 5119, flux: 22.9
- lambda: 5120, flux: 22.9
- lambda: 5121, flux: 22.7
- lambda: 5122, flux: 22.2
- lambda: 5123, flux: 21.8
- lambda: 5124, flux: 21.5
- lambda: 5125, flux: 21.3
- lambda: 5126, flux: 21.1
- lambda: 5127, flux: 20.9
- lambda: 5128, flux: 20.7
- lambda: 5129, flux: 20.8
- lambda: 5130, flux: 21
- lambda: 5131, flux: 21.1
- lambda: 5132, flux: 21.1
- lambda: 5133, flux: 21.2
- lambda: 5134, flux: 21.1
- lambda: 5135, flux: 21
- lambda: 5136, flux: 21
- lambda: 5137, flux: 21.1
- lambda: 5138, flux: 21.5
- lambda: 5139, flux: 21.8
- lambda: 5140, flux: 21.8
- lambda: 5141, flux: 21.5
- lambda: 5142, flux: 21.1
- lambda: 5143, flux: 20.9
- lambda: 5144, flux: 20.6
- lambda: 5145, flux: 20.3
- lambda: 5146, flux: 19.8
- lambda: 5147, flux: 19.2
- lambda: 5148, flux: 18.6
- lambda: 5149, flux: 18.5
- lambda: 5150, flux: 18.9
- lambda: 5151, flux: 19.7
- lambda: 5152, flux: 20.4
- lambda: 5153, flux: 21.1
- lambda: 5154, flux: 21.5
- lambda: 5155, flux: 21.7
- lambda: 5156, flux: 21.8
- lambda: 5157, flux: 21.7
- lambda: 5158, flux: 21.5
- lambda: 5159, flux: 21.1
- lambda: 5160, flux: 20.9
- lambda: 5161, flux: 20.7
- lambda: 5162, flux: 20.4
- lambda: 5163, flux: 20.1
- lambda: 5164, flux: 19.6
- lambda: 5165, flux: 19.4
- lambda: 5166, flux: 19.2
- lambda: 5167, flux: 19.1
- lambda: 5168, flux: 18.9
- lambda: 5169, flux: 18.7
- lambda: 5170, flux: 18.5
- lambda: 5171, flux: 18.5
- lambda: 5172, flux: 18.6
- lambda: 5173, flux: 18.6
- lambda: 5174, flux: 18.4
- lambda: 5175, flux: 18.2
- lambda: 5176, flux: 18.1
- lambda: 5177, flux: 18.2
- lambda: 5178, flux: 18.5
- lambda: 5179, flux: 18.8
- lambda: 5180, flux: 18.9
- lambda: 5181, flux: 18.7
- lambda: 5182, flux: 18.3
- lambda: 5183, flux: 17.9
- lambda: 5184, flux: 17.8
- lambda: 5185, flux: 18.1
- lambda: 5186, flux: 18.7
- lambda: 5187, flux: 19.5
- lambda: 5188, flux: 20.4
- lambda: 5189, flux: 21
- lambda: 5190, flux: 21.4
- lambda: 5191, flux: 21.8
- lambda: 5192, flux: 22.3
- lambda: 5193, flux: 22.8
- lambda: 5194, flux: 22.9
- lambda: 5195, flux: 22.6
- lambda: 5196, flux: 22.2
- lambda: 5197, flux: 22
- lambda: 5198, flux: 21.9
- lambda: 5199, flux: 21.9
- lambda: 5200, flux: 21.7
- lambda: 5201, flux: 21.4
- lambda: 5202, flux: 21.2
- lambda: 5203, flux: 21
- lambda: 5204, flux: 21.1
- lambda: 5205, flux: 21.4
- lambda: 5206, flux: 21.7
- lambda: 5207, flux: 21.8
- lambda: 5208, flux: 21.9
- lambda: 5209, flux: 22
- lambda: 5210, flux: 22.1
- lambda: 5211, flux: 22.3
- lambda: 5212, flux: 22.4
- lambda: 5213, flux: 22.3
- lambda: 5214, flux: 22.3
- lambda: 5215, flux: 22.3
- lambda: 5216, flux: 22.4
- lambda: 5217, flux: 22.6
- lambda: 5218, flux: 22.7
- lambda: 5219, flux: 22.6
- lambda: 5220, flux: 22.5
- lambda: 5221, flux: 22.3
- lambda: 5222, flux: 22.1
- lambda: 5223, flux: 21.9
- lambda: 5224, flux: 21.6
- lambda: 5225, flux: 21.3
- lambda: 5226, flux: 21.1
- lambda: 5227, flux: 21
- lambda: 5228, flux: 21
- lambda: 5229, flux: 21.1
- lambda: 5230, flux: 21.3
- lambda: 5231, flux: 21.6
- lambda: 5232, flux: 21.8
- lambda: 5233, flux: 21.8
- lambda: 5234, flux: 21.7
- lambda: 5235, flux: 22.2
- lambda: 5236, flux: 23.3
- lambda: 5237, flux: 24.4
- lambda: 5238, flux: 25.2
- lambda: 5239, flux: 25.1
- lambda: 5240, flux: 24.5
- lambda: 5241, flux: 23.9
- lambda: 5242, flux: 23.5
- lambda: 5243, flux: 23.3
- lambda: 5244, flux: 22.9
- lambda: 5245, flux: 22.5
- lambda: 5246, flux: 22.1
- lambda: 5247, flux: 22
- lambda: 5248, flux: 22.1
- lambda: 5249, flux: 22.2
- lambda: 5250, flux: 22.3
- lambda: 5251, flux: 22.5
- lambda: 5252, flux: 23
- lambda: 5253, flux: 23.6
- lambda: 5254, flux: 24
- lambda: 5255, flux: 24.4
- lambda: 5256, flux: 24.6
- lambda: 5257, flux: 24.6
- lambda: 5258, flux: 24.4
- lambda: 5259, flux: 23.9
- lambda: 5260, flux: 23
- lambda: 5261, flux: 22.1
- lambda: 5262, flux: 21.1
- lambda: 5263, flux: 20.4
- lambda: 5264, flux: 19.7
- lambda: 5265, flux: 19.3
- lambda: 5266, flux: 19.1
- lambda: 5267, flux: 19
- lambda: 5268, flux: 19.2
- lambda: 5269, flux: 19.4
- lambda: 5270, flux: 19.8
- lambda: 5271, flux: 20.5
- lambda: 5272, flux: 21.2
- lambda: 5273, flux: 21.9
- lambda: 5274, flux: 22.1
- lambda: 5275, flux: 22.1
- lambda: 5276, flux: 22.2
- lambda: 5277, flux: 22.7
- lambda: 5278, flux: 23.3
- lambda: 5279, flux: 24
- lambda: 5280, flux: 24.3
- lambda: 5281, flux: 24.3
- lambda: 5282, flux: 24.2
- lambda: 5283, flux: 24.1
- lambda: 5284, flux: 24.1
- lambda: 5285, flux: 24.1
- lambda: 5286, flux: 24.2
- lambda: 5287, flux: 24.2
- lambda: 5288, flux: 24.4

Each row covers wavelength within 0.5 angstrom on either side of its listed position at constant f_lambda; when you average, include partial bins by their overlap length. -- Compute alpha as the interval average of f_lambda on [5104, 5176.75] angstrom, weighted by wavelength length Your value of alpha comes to 20.6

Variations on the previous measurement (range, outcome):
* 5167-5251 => 21.3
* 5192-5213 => 21.9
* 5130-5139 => 21.2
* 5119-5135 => 21.5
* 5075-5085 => 21.3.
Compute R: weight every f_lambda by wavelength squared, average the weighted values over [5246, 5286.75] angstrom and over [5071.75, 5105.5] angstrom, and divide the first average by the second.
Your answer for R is 1.13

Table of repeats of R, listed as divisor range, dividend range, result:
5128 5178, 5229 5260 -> 1.19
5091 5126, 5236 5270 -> 1.11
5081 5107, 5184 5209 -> 1.06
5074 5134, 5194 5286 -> 1.10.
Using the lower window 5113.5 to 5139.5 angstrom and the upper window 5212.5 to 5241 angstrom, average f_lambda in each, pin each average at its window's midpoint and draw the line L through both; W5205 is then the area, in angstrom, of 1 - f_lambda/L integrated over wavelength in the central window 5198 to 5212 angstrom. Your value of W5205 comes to 0.32 angstrom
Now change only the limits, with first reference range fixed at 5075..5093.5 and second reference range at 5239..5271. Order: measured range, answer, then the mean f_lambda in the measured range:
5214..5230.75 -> 0.1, 21.9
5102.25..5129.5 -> 0.2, 21.3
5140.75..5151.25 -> 0.8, 19.9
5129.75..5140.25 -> 0.2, 21.2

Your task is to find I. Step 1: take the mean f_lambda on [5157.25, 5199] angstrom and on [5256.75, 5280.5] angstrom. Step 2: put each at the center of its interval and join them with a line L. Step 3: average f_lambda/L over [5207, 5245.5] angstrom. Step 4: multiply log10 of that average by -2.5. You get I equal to -0.08 mag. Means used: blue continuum 19.9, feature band 22.4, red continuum 21.6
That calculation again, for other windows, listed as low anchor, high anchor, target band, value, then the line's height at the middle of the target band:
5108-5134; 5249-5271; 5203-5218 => -0.02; 21.7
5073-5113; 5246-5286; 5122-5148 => 0.02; 21.4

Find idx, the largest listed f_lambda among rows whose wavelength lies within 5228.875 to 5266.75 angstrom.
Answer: 25.2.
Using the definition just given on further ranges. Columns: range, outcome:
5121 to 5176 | 22.7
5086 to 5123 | 22.9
